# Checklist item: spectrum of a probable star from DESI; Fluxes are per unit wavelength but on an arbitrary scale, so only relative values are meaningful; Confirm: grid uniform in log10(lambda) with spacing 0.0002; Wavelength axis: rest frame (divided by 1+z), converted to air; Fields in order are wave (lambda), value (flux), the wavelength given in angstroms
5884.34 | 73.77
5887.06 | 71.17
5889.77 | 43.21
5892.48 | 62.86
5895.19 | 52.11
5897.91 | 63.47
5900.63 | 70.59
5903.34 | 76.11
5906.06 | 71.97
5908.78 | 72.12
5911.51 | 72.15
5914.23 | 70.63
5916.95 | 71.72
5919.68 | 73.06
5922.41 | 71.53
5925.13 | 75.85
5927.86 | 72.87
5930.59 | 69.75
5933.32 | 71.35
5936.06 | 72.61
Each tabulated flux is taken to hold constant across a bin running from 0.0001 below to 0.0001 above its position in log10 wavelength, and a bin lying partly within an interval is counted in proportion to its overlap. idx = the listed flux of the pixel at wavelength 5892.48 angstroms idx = 62.86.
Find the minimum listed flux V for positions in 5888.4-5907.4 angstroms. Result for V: 43.21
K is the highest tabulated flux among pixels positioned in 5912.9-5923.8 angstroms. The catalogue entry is 73.06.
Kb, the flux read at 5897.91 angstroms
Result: 63.47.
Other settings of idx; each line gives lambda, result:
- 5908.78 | 72.12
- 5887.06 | 71.17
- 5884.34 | 73.77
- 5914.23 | 70.63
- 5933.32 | 71.35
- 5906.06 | 71.97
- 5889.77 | 43.21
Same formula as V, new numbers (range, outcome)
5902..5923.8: 70.63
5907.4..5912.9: 72.12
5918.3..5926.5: 71.53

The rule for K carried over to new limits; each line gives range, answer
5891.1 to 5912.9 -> 76.11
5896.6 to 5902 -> 70.59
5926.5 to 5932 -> 72.87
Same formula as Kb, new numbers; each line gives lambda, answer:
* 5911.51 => 72.15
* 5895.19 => 52.11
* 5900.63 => 70.59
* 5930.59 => 69.75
